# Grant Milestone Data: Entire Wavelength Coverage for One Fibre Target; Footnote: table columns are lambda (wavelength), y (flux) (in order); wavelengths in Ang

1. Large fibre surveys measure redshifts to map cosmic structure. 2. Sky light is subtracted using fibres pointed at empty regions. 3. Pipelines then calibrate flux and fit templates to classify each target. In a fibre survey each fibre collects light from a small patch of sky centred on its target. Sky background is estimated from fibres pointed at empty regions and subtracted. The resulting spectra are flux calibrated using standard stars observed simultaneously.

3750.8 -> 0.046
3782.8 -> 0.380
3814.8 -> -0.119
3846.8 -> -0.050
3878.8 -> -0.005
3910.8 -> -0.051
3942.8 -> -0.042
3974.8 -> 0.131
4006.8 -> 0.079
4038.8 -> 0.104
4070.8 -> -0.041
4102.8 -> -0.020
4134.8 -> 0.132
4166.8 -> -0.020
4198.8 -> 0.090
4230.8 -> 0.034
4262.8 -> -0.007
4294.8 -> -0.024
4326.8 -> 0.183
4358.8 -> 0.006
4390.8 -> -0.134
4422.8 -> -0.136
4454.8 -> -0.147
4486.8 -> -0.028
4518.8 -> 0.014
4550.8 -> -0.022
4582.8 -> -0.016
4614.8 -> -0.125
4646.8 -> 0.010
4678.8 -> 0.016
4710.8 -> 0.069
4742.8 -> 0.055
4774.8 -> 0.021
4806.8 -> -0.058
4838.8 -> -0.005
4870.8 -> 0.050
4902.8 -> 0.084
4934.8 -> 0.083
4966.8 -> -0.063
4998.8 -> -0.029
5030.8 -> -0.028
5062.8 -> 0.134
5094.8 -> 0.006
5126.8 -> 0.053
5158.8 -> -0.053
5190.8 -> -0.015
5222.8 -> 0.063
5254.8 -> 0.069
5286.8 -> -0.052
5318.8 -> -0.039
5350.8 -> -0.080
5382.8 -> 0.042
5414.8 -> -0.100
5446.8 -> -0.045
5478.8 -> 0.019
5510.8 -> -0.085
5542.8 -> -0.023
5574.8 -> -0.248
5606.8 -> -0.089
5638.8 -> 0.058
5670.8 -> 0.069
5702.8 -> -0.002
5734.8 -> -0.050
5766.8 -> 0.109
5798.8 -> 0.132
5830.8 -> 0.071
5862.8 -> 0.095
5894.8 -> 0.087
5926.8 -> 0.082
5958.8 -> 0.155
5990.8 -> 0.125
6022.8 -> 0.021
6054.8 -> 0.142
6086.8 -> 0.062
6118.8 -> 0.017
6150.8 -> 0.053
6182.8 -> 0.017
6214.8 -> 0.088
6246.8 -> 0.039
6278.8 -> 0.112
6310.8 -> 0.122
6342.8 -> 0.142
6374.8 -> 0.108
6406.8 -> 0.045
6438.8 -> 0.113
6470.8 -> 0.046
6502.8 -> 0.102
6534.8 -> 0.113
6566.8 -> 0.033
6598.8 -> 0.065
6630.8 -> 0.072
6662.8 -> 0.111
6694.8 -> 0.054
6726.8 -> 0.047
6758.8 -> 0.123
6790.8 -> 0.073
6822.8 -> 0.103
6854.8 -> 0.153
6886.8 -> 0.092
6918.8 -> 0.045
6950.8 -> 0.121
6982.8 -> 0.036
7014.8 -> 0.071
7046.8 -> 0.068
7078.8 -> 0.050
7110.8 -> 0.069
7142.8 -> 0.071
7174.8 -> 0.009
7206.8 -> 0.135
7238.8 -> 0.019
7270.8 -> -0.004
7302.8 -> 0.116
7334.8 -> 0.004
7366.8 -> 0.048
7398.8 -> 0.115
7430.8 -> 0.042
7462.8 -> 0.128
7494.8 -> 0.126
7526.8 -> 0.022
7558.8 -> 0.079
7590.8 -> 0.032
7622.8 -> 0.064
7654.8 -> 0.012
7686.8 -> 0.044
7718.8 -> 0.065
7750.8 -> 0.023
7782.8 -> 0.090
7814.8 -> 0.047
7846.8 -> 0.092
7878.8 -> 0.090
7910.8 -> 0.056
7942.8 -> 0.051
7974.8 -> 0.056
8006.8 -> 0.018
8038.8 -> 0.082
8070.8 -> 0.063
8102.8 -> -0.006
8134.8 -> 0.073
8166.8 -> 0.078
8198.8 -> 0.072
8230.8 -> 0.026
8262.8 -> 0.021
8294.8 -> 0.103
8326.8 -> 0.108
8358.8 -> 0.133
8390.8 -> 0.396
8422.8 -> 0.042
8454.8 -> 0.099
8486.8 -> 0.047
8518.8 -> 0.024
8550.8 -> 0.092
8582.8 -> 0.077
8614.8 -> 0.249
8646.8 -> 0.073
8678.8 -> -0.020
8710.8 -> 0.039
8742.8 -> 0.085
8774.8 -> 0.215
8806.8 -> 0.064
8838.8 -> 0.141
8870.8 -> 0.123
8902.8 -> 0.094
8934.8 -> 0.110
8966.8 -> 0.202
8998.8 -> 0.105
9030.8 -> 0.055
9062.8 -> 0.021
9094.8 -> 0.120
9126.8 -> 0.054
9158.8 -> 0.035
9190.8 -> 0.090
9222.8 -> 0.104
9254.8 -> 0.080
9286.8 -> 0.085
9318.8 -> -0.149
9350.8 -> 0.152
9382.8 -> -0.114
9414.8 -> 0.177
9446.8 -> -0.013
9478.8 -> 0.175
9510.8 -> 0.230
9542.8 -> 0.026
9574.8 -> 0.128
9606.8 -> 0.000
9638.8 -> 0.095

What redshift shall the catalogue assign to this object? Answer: 1.314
